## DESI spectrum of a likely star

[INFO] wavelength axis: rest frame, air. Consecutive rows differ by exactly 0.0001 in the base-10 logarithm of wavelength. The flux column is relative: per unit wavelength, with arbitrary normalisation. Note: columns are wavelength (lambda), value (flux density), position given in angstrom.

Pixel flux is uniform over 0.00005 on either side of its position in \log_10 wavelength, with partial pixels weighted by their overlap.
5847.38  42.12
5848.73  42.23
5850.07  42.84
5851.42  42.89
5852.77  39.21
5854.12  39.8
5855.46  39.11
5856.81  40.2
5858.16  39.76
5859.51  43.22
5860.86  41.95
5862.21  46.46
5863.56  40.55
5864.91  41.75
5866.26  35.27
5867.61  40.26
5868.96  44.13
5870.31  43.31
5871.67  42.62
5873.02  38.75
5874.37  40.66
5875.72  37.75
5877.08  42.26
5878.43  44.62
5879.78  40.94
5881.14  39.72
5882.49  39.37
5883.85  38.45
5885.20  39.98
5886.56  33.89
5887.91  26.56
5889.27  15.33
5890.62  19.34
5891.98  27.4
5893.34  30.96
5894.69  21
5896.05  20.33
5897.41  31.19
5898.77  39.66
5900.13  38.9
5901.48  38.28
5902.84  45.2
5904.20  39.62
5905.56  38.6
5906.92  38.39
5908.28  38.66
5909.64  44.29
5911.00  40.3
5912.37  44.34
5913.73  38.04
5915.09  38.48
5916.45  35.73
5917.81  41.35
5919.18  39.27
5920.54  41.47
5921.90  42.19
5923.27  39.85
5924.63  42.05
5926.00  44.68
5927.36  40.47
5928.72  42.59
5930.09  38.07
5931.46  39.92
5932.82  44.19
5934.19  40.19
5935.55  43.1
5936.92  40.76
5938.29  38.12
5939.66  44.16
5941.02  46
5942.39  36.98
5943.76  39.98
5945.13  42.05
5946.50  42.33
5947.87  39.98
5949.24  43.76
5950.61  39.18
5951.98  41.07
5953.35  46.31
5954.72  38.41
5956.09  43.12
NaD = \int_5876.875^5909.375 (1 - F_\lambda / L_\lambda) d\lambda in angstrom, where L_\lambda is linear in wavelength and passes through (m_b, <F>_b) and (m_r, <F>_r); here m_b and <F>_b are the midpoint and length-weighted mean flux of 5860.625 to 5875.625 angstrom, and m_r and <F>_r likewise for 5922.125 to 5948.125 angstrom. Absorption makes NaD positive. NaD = 5.3 angstrom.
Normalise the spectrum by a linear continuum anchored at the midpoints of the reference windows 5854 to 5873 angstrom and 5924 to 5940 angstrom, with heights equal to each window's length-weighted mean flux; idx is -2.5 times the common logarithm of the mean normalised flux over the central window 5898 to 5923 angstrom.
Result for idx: 0.03 mag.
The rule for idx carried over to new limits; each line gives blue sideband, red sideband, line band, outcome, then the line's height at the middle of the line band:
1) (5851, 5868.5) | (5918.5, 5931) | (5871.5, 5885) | 0.01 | 40.9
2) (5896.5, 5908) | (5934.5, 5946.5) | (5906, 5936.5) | -0.02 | 39.9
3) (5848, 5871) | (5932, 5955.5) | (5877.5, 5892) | 0.22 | 41.4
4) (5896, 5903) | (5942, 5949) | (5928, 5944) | -0.04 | 39.7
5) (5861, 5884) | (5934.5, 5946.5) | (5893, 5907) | 0.19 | 41.2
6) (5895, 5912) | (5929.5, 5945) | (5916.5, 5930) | -0.04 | 39.6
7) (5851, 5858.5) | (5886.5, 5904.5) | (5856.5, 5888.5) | -0.12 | 35.8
